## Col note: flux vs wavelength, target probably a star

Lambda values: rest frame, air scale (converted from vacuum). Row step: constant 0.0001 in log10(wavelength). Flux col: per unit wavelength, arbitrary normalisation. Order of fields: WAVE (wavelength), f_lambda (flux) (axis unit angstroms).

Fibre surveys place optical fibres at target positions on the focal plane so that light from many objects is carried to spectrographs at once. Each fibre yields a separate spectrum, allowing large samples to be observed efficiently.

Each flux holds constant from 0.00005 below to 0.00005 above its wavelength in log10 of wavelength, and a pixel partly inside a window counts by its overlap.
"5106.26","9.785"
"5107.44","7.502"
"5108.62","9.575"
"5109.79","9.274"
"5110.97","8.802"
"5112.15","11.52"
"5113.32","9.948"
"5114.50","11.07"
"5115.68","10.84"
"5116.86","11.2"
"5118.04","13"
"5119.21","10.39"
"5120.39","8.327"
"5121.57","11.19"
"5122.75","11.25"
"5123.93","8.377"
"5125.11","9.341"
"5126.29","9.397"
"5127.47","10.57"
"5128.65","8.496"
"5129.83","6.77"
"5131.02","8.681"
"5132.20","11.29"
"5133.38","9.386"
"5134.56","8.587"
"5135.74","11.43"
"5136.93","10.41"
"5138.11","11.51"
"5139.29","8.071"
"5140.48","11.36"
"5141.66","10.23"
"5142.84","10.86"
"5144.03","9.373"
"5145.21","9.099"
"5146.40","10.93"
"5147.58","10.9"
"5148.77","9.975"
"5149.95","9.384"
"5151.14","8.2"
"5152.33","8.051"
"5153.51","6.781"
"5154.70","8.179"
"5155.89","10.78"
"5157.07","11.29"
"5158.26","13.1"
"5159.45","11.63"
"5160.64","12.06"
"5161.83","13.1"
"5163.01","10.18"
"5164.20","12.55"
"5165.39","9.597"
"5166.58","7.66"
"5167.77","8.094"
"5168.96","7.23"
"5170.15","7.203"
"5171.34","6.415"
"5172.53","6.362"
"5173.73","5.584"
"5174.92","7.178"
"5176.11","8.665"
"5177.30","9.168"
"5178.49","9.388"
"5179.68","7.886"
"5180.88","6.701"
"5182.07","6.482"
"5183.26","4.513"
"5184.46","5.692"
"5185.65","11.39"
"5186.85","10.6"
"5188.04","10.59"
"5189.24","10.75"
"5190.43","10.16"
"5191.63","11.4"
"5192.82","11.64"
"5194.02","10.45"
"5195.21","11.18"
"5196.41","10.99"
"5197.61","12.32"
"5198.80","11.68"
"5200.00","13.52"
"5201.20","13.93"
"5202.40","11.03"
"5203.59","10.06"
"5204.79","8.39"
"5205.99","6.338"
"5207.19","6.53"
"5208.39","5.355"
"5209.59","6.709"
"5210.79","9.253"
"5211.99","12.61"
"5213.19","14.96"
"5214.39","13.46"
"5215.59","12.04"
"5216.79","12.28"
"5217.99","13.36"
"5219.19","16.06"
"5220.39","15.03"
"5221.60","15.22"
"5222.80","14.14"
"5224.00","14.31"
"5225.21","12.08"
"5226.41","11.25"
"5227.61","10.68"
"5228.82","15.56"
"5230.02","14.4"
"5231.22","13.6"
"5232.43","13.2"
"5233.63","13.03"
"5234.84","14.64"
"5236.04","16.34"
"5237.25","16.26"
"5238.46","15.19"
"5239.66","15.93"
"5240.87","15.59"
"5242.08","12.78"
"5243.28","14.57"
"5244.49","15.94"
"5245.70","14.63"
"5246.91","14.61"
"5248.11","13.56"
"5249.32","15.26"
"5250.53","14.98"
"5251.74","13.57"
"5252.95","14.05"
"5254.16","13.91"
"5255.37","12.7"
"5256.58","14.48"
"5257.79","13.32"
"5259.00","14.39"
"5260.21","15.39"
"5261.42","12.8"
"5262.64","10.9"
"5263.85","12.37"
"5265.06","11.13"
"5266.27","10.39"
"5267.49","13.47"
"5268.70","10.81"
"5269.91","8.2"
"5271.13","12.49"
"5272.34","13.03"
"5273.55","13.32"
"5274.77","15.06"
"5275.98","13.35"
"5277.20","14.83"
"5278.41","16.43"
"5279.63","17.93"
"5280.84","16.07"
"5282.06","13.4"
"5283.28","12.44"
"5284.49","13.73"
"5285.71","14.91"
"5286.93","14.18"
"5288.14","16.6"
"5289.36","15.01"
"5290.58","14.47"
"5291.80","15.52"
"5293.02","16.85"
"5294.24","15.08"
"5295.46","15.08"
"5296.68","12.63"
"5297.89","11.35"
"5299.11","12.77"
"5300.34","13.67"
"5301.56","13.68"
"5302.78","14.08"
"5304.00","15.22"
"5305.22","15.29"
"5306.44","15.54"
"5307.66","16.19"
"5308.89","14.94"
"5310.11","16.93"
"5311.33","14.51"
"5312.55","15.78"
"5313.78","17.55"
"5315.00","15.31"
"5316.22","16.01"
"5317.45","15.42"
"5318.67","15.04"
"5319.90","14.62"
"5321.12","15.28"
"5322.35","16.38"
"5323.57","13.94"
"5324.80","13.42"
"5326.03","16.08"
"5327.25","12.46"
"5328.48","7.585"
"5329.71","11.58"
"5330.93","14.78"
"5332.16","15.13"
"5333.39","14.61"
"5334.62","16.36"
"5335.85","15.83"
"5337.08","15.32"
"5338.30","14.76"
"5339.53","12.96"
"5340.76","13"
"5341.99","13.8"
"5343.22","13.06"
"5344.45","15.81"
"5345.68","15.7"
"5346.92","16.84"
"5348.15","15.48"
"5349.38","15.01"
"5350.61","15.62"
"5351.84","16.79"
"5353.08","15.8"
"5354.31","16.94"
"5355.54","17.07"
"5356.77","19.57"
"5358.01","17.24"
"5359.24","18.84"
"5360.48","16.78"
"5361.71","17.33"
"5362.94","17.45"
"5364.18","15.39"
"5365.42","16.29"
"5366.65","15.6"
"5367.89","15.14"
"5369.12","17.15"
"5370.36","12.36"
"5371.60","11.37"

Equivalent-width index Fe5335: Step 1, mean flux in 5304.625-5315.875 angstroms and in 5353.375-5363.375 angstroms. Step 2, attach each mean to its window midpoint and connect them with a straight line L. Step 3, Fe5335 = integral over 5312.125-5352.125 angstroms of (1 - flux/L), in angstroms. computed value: 4.49 angstroms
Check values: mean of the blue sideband 15.8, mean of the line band 14.7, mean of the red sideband 17.6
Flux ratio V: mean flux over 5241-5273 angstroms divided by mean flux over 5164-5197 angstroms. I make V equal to 1.52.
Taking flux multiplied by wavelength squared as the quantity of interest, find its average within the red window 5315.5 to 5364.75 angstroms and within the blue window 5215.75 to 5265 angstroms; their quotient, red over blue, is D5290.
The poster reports 1.13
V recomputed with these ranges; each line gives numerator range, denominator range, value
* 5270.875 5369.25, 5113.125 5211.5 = 1.57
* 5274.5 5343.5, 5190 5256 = 1.14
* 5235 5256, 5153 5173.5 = 1.55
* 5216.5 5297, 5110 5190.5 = 1.48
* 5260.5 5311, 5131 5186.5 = 1.52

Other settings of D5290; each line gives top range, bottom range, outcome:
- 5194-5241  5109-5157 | 1.31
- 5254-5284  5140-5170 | 1.39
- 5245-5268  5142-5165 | 1.36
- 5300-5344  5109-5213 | 1.61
